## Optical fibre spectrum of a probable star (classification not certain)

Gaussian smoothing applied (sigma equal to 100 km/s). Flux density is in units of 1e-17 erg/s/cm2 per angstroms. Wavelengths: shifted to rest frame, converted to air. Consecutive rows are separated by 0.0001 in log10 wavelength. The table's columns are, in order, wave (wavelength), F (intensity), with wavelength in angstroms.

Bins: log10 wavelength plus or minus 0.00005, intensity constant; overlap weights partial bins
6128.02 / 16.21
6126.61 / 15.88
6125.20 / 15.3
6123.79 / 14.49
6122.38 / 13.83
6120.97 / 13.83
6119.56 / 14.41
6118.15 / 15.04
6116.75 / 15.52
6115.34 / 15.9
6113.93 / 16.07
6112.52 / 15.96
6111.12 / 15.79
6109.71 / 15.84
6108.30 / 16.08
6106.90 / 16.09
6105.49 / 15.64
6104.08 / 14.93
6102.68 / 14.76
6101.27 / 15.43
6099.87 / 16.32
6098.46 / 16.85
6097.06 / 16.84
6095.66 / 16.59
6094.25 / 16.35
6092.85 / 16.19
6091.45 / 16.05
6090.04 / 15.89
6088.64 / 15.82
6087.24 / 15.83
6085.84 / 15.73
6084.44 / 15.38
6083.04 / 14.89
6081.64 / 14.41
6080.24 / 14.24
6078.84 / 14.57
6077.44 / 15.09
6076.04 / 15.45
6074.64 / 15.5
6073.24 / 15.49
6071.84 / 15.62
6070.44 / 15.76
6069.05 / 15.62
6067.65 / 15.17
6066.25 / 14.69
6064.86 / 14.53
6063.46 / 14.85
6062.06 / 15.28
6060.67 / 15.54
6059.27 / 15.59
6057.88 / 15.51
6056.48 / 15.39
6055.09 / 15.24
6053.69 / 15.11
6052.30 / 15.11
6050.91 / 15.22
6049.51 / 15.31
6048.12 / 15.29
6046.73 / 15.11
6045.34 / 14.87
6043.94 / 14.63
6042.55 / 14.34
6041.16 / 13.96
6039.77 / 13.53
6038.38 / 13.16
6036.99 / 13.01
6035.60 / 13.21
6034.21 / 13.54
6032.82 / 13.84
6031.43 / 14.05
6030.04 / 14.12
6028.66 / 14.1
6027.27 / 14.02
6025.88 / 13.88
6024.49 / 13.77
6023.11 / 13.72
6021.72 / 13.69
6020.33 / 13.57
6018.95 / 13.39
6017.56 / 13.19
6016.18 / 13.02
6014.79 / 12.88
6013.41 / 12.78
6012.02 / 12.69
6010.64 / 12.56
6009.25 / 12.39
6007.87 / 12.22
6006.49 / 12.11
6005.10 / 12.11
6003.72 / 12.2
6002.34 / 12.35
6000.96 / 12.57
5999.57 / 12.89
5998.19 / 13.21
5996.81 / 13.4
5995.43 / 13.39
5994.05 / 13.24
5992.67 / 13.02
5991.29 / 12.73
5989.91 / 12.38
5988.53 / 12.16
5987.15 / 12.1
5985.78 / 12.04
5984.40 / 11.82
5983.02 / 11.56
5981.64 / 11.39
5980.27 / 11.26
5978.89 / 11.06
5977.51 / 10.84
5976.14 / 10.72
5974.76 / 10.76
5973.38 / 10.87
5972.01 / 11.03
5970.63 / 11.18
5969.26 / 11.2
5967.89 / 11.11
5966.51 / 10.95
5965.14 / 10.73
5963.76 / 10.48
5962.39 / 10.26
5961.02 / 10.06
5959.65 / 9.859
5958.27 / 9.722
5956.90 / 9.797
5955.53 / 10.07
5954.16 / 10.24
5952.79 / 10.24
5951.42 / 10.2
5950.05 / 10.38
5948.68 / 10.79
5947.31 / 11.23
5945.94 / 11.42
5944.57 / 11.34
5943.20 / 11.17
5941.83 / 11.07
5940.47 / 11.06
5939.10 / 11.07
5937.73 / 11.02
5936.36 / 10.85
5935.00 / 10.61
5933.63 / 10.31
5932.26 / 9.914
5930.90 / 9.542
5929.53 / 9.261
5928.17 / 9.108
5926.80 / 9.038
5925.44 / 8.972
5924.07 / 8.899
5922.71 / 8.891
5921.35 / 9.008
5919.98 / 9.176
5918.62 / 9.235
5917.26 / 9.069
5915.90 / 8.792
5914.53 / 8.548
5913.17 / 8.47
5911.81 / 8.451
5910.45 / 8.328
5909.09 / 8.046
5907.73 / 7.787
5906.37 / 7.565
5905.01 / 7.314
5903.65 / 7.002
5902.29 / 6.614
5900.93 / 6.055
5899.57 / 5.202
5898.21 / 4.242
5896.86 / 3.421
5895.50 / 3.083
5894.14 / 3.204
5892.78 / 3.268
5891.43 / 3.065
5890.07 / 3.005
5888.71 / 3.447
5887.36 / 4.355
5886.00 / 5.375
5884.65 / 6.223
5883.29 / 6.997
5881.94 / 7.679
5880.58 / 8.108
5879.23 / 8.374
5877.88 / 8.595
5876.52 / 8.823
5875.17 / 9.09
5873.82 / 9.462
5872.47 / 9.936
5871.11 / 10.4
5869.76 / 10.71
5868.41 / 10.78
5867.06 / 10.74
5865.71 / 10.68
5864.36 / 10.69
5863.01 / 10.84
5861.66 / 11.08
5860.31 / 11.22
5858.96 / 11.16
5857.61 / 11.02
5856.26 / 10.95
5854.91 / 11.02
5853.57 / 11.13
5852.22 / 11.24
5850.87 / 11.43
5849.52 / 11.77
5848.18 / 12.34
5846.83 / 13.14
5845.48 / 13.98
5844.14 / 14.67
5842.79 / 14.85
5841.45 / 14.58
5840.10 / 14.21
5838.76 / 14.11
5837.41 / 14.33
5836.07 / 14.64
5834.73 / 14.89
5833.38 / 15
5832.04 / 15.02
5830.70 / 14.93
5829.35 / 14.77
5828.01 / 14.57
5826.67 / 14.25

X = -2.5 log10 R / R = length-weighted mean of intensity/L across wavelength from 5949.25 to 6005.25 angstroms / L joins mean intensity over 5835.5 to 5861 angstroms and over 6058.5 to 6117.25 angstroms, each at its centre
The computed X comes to 0.24 mag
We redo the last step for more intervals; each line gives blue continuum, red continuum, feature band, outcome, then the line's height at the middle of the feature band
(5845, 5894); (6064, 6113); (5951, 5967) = 0.15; 11.8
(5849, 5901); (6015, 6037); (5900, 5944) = 0.10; 9.86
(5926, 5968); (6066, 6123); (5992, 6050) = -0.04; 13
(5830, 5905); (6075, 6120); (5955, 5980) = 0.16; 12.2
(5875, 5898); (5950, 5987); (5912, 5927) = -0.17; 7.65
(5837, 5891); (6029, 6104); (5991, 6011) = 0.07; 13.5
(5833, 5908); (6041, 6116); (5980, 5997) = 0.04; 12.8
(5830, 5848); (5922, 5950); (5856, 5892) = 0.45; 12.9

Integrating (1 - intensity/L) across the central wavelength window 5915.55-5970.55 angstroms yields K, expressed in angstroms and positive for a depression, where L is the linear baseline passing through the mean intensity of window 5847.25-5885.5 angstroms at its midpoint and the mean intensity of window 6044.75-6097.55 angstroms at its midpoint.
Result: 8.7 angstroms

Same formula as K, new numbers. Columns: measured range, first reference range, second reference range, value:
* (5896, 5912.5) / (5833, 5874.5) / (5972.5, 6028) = 7.58 angstroms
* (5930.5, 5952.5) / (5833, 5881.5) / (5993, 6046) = 3.06 angstroms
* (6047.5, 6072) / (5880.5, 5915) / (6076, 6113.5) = -2.34 angstroms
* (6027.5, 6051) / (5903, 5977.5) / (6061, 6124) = -1.16 angstroms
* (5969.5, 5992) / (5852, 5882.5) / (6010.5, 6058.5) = 2.30 angstroms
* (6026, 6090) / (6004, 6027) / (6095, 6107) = -1.63 angstroms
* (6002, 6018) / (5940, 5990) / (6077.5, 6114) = 0.04 angstroms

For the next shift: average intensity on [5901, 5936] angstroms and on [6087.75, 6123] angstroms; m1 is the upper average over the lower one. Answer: 1.80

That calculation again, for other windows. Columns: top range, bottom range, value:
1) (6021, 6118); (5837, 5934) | 1.67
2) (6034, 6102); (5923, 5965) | 1.48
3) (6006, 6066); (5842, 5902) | 1.60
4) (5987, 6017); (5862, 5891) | 1.53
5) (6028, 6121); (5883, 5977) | 1.74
